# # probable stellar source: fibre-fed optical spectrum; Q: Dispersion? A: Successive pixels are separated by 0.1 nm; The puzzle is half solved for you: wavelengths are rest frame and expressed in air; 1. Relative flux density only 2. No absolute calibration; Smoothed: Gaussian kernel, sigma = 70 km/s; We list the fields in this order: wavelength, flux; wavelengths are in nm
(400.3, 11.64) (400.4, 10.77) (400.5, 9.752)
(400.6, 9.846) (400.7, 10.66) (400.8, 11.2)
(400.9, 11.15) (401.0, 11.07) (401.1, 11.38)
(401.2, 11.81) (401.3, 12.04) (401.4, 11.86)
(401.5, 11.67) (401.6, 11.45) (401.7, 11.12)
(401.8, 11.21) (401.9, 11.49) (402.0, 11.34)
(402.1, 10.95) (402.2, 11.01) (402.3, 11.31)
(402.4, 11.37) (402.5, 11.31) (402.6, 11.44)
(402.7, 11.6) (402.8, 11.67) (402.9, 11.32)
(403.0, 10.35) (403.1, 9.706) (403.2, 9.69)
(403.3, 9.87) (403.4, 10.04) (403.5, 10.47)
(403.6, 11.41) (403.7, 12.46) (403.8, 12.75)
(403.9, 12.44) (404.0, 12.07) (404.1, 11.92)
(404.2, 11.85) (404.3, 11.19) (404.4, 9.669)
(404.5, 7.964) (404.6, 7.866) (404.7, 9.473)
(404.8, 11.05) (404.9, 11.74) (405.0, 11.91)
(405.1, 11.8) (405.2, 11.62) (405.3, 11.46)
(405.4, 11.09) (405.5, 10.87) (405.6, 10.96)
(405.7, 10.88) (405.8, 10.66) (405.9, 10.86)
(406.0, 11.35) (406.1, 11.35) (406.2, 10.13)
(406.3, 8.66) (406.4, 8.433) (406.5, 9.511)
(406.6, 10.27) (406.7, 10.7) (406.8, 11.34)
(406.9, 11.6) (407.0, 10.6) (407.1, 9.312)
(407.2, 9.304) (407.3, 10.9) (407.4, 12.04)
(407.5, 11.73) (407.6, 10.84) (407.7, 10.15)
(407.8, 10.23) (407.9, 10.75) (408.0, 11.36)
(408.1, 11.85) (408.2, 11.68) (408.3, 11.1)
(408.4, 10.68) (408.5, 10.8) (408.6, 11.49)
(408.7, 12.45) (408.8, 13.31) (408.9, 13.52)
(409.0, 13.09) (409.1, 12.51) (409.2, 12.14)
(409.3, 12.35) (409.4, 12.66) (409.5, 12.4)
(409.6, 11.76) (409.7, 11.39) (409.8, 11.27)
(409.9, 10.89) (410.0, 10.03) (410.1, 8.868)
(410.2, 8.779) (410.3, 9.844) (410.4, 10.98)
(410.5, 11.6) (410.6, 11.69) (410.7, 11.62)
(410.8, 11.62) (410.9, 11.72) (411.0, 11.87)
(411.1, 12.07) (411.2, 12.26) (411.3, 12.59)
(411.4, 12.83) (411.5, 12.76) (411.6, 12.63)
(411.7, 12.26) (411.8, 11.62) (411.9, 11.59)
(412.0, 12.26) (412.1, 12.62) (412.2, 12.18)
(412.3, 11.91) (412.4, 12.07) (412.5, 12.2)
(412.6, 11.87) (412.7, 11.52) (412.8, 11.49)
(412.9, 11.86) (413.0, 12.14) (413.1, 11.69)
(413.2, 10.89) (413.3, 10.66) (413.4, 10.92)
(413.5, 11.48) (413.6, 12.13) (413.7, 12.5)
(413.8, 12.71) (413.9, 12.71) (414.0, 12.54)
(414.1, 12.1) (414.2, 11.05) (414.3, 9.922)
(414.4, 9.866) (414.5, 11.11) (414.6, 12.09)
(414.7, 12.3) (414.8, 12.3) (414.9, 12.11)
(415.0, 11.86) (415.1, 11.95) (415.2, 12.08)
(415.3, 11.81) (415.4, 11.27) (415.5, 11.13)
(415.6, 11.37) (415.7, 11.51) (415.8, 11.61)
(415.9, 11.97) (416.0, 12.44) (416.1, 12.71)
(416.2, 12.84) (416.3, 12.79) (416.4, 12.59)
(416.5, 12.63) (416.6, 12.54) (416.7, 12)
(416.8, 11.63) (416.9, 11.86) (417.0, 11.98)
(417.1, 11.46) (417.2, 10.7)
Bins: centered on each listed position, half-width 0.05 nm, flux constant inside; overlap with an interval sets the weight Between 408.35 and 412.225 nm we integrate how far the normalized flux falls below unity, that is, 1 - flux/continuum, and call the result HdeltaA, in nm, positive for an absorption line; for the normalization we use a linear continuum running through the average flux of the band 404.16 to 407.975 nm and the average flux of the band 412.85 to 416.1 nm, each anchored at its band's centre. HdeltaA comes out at -0.22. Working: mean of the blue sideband 10.6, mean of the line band 11.8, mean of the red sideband 11.7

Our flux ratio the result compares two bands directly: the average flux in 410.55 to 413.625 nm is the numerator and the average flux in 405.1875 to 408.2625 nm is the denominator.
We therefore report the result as 1.11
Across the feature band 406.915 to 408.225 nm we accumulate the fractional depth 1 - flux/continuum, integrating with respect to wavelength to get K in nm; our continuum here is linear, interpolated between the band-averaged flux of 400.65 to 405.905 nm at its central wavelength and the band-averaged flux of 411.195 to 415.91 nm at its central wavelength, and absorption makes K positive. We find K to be 0.07 nm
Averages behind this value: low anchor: 11.1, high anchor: 11.8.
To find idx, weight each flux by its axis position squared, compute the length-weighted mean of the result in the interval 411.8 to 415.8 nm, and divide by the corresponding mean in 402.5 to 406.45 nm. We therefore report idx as 1.13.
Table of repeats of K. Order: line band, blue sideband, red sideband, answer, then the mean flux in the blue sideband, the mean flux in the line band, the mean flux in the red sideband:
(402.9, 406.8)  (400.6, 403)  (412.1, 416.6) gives 0.25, 11.3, 10.7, 11.9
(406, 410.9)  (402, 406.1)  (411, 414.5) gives 0.15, 11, 11.1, 11.9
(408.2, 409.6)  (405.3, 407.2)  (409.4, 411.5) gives -0.14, 10.5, 12.2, 11.4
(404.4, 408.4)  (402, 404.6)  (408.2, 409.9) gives 0.31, 11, 10.6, 12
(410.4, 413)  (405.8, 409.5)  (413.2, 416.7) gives -0.11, 11.2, 12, 11.9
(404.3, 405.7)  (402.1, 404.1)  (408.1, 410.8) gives 0.08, 11.2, 10.6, 11.5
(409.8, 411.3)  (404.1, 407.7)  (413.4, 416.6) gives 0.03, 10.6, 11.1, 11.9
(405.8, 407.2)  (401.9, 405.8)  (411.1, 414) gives 0.13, 11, 10.3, 12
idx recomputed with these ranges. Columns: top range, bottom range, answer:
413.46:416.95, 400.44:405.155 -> 1.15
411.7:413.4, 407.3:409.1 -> 1.04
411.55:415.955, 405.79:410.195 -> 1.09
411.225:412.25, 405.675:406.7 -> 1.24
